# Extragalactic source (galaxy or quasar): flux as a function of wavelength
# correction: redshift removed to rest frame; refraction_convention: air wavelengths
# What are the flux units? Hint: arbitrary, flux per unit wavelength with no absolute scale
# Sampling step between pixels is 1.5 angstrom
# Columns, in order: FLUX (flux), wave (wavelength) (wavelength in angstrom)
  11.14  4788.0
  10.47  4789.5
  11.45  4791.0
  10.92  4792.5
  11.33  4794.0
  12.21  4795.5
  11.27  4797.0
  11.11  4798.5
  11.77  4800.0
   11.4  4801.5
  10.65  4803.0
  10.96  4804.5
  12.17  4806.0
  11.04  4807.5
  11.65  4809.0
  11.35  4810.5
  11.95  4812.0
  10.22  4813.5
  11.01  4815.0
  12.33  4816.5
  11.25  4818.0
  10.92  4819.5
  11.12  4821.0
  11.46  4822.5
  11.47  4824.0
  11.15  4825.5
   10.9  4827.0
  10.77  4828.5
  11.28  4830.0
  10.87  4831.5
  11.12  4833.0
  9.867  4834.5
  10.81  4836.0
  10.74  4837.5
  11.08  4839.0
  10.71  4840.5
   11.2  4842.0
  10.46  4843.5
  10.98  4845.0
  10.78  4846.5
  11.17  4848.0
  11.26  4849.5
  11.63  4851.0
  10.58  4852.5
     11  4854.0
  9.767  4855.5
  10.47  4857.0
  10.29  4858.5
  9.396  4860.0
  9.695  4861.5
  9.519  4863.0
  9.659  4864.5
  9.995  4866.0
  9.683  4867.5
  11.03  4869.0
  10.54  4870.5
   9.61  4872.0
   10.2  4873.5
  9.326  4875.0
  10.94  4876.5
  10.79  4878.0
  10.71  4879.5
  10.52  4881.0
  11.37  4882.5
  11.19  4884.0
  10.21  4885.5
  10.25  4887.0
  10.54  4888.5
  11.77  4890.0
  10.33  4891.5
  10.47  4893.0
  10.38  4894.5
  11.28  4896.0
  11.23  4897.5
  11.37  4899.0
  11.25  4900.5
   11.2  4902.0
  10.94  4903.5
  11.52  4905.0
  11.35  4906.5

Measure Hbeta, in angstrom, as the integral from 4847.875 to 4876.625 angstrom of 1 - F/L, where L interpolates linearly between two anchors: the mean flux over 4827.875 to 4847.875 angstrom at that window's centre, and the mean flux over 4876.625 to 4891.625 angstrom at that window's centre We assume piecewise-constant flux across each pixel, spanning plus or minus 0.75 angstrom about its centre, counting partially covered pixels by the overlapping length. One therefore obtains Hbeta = 1.5 angstrom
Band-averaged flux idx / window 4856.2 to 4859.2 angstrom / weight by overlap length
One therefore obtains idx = 10.4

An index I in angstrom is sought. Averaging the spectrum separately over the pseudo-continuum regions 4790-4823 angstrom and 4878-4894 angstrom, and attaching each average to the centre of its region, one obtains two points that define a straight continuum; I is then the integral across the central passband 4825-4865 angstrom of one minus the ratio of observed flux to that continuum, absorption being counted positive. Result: 1.5 angstrom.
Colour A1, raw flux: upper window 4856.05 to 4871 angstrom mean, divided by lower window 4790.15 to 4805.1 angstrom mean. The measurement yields 0.89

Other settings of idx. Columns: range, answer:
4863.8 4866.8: 9.83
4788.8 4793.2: 11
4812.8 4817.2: 11.2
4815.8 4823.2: 11.4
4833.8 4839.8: 10.6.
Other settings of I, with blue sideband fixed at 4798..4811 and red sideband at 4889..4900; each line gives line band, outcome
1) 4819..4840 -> 0.5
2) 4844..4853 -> 0.1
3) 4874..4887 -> 0.5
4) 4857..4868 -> 1.3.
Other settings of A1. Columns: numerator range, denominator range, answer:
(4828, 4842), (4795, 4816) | 0.95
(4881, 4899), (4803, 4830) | 0.96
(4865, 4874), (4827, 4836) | 0.94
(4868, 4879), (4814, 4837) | 0.93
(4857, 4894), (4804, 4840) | 0.93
